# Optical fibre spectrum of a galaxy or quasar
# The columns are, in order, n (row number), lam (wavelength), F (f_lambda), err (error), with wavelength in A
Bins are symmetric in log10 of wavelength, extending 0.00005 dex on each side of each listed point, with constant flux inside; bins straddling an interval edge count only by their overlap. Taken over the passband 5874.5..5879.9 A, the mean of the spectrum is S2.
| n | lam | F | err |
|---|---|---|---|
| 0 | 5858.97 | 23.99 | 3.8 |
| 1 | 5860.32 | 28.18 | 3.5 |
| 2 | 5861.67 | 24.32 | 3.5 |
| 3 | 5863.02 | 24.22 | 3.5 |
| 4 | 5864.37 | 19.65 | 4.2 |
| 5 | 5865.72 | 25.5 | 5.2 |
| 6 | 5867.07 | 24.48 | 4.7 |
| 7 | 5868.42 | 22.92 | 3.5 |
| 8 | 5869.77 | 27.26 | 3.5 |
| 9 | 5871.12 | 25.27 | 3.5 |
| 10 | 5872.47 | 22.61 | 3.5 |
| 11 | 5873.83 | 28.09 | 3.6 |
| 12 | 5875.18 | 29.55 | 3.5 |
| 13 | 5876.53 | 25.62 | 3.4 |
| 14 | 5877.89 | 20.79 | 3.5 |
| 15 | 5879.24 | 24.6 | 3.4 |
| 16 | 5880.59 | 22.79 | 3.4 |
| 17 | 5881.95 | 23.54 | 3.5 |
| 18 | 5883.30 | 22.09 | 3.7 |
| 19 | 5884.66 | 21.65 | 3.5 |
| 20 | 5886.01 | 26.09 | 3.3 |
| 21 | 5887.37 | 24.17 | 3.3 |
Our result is 25.2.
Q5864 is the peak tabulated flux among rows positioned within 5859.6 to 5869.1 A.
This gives 28.18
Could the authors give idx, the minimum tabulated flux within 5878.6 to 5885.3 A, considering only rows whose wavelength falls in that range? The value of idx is 21.65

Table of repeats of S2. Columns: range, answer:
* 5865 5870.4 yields 25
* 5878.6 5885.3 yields 22.9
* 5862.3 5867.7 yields 23.5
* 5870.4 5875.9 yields 26.4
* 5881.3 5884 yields 22.8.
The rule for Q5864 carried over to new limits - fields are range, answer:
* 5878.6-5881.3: 24.6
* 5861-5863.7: 24.32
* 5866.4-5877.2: 29.55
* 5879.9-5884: 23.54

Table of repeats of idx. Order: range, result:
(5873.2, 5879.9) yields 20.79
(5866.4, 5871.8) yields 22.92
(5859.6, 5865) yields 19.65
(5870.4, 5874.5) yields 22.61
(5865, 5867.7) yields 24.48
